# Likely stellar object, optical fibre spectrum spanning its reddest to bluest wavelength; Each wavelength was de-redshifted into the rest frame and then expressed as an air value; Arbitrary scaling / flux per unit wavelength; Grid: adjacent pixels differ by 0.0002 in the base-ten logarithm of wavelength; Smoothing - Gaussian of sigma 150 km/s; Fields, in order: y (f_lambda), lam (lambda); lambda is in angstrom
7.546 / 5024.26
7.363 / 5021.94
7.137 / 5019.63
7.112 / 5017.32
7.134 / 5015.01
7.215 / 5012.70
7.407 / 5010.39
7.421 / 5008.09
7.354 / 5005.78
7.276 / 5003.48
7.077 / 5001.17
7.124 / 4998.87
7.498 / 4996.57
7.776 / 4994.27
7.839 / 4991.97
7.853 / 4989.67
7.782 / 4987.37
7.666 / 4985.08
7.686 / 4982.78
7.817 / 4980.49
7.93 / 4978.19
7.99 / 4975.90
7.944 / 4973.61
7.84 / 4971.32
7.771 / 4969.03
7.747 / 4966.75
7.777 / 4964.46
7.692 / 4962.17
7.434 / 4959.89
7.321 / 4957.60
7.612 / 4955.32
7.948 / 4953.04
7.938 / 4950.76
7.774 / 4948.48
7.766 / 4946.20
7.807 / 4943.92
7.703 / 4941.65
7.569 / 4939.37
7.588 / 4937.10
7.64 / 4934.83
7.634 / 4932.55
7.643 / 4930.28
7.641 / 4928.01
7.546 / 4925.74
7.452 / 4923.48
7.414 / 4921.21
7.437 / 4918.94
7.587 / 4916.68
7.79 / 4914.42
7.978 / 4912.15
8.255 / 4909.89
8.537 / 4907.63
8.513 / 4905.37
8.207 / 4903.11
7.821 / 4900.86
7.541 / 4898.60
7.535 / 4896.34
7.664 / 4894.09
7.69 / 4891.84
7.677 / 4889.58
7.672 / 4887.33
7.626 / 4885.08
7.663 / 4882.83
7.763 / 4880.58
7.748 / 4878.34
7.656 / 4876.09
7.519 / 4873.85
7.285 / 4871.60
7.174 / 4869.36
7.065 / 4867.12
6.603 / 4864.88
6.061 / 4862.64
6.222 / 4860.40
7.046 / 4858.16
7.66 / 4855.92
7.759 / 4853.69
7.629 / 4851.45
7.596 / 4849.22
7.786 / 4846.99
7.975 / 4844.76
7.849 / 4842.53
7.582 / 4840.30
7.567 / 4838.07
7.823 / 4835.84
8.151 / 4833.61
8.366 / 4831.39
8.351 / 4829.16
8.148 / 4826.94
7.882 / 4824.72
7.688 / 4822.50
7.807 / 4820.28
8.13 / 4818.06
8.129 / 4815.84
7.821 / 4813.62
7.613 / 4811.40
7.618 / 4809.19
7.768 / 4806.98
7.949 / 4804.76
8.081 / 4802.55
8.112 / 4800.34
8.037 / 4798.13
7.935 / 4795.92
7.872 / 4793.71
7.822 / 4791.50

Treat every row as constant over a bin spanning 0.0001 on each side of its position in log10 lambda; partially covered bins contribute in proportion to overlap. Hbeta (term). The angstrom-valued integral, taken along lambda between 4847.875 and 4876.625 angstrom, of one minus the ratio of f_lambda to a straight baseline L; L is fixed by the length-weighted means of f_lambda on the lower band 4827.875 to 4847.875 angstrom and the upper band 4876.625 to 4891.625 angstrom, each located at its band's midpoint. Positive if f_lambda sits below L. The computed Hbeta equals 2.3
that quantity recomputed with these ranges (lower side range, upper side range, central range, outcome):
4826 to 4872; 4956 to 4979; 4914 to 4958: 0.2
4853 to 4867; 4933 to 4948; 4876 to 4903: -2.0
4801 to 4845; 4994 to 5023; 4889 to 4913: -1.0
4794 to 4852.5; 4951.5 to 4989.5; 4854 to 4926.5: 2.6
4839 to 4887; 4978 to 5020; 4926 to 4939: -0.3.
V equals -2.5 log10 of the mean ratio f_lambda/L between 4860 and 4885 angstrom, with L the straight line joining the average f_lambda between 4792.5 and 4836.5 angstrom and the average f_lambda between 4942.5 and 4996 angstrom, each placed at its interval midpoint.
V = 0.10 mag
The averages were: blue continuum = 7.96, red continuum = 7.77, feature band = 7.21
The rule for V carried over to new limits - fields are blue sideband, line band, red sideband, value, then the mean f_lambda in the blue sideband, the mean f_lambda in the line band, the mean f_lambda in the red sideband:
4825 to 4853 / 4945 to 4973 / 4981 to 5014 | -0.02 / 7.9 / 7.72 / 7.5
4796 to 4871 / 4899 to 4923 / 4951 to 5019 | -0.04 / 7.67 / 7.93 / 7.59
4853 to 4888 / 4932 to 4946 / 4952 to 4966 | -0.02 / 7.27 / 7.66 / 7.63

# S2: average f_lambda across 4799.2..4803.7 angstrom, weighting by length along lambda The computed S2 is 8.1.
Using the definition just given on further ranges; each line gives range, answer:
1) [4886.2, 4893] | 7.68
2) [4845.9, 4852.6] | 7.67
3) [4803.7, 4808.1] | 7.85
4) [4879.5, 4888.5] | 7.68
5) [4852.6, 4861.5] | 7.17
